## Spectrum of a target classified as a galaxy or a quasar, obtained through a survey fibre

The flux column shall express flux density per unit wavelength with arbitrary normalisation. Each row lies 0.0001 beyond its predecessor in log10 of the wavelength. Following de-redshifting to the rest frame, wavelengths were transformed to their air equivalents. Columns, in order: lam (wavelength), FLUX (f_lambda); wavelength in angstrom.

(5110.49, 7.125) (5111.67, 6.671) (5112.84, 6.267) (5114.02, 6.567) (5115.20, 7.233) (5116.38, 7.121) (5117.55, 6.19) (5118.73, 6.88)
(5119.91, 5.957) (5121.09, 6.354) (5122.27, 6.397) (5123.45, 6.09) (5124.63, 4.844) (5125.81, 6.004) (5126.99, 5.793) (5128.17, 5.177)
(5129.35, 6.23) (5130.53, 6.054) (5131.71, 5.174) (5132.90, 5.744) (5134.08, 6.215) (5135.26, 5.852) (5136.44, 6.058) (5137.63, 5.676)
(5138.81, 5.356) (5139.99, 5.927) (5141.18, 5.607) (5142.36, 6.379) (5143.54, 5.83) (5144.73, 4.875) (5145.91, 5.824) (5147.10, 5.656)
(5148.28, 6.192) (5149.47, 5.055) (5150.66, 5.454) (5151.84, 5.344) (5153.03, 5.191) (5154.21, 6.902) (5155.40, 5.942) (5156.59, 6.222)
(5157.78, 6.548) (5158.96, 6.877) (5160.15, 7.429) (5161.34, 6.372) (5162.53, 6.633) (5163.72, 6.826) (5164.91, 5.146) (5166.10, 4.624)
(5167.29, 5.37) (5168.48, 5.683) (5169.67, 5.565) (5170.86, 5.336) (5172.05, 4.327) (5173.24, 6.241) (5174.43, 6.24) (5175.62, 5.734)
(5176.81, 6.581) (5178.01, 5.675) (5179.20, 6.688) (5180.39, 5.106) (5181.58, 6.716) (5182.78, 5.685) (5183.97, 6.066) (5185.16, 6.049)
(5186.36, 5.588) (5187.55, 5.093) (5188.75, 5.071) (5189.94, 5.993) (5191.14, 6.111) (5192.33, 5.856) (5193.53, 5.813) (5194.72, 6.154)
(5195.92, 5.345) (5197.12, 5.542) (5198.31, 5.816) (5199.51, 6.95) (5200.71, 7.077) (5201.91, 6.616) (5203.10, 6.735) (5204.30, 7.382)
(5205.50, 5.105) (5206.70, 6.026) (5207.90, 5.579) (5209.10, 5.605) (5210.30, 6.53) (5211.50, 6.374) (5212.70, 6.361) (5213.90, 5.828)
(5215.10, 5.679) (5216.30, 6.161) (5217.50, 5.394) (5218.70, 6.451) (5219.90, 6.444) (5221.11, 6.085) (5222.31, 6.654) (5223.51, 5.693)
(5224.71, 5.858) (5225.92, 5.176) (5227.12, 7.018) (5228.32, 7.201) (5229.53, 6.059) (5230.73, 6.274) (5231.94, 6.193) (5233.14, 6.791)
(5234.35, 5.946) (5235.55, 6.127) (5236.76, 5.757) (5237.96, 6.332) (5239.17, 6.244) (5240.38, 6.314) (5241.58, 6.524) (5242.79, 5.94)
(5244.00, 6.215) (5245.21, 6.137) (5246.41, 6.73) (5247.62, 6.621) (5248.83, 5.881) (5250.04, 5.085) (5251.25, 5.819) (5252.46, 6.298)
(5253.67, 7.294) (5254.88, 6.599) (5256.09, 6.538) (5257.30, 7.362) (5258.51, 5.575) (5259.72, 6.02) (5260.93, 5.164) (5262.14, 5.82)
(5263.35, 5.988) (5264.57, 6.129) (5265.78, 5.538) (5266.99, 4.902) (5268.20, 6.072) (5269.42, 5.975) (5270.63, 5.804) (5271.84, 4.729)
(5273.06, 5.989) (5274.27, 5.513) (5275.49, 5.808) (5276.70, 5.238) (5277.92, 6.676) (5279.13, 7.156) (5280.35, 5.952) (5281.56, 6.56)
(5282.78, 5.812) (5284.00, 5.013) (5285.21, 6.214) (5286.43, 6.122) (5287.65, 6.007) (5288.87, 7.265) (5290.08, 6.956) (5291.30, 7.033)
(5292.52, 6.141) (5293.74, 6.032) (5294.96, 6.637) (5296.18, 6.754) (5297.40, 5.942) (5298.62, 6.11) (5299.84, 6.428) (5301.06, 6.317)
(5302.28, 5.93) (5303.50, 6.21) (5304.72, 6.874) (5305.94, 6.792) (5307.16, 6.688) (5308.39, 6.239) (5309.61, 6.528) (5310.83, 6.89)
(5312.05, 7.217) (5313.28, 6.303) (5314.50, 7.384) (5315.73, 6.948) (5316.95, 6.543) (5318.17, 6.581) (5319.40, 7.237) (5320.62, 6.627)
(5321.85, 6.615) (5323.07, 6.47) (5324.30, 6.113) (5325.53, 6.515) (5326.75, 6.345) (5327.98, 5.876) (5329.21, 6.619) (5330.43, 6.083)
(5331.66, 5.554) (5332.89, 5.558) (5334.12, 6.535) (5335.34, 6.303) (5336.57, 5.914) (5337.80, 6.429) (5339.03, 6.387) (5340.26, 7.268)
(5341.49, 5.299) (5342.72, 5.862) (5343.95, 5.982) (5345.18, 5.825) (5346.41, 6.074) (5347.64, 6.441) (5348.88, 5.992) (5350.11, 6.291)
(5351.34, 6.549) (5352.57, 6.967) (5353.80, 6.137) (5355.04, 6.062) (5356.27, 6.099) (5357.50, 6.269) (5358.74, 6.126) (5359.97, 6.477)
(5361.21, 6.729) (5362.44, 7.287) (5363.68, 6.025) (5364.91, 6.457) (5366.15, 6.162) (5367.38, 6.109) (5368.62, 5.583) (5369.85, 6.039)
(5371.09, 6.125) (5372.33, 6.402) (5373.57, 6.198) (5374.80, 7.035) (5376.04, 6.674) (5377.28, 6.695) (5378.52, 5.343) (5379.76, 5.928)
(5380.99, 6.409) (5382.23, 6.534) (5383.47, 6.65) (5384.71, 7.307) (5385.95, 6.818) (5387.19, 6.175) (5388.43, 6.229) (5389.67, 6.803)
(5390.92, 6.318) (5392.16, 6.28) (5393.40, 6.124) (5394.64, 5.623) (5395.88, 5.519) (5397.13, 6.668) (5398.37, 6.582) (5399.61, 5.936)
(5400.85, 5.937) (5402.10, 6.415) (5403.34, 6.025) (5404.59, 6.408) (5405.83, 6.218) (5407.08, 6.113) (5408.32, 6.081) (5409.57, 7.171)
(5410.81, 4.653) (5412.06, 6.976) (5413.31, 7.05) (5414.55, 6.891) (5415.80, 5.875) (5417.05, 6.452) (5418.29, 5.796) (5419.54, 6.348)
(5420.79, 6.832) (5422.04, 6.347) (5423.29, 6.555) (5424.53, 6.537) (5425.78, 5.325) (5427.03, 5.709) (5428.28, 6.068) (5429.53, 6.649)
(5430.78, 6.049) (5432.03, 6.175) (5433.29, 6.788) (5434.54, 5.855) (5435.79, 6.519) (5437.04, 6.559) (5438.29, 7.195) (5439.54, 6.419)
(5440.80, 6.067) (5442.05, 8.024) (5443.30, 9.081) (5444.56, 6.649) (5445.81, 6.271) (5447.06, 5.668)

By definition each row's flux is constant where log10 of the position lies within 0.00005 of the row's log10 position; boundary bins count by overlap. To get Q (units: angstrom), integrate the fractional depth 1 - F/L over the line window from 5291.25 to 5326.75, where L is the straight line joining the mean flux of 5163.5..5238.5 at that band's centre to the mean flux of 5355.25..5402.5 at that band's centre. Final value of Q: -2.05 angstrom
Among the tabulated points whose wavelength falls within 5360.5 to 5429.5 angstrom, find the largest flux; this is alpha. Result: 7.307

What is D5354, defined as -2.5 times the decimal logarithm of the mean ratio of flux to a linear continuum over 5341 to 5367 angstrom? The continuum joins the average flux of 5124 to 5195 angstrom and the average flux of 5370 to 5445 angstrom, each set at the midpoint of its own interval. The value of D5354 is 0.01 mag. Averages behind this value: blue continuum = 5.83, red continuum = 6.4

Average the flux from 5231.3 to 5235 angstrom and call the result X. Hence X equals 6.31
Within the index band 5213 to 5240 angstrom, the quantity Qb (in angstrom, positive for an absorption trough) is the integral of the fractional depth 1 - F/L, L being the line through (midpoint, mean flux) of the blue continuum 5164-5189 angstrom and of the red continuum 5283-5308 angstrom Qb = -0.9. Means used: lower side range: 5.67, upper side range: 6.36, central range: 6.16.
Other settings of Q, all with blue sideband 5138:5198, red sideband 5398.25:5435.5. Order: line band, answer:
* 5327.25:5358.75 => -0.2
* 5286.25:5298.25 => -0.9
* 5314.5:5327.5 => -1.1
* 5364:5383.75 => -0.2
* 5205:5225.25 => -0.3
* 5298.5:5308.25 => -0.6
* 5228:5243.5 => -0.8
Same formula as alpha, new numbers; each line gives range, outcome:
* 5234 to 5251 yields 6.73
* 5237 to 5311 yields 7.362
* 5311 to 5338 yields 7.384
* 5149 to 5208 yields 7.429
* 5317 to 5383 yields 7.287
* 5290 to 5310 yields 7.033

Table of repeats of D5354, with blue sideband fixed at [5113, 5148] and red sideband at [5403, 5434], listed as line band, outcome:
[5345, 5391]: -0.02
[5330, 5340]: 0.01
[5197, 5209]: -0.04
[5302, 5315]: -0.08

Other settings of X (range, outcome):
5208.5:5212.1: 6.17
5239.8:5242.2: 6.43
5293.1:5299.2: 6.29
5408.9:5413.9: 6.45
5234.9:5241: 6.16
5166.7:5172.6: 5.26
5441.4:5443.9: 8.54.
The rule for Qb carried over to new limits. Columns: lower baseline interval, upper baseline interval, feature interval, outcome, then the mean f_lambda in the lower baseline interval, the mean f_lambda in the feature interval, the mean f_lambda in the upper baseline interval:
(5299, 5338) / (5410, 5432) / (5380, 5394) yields -0.40 angstrom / 6.46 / 6.5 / 6.25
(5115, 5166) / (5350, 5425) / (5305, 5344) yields -1.19 angstrom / 5.99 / 6.44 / 6.34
